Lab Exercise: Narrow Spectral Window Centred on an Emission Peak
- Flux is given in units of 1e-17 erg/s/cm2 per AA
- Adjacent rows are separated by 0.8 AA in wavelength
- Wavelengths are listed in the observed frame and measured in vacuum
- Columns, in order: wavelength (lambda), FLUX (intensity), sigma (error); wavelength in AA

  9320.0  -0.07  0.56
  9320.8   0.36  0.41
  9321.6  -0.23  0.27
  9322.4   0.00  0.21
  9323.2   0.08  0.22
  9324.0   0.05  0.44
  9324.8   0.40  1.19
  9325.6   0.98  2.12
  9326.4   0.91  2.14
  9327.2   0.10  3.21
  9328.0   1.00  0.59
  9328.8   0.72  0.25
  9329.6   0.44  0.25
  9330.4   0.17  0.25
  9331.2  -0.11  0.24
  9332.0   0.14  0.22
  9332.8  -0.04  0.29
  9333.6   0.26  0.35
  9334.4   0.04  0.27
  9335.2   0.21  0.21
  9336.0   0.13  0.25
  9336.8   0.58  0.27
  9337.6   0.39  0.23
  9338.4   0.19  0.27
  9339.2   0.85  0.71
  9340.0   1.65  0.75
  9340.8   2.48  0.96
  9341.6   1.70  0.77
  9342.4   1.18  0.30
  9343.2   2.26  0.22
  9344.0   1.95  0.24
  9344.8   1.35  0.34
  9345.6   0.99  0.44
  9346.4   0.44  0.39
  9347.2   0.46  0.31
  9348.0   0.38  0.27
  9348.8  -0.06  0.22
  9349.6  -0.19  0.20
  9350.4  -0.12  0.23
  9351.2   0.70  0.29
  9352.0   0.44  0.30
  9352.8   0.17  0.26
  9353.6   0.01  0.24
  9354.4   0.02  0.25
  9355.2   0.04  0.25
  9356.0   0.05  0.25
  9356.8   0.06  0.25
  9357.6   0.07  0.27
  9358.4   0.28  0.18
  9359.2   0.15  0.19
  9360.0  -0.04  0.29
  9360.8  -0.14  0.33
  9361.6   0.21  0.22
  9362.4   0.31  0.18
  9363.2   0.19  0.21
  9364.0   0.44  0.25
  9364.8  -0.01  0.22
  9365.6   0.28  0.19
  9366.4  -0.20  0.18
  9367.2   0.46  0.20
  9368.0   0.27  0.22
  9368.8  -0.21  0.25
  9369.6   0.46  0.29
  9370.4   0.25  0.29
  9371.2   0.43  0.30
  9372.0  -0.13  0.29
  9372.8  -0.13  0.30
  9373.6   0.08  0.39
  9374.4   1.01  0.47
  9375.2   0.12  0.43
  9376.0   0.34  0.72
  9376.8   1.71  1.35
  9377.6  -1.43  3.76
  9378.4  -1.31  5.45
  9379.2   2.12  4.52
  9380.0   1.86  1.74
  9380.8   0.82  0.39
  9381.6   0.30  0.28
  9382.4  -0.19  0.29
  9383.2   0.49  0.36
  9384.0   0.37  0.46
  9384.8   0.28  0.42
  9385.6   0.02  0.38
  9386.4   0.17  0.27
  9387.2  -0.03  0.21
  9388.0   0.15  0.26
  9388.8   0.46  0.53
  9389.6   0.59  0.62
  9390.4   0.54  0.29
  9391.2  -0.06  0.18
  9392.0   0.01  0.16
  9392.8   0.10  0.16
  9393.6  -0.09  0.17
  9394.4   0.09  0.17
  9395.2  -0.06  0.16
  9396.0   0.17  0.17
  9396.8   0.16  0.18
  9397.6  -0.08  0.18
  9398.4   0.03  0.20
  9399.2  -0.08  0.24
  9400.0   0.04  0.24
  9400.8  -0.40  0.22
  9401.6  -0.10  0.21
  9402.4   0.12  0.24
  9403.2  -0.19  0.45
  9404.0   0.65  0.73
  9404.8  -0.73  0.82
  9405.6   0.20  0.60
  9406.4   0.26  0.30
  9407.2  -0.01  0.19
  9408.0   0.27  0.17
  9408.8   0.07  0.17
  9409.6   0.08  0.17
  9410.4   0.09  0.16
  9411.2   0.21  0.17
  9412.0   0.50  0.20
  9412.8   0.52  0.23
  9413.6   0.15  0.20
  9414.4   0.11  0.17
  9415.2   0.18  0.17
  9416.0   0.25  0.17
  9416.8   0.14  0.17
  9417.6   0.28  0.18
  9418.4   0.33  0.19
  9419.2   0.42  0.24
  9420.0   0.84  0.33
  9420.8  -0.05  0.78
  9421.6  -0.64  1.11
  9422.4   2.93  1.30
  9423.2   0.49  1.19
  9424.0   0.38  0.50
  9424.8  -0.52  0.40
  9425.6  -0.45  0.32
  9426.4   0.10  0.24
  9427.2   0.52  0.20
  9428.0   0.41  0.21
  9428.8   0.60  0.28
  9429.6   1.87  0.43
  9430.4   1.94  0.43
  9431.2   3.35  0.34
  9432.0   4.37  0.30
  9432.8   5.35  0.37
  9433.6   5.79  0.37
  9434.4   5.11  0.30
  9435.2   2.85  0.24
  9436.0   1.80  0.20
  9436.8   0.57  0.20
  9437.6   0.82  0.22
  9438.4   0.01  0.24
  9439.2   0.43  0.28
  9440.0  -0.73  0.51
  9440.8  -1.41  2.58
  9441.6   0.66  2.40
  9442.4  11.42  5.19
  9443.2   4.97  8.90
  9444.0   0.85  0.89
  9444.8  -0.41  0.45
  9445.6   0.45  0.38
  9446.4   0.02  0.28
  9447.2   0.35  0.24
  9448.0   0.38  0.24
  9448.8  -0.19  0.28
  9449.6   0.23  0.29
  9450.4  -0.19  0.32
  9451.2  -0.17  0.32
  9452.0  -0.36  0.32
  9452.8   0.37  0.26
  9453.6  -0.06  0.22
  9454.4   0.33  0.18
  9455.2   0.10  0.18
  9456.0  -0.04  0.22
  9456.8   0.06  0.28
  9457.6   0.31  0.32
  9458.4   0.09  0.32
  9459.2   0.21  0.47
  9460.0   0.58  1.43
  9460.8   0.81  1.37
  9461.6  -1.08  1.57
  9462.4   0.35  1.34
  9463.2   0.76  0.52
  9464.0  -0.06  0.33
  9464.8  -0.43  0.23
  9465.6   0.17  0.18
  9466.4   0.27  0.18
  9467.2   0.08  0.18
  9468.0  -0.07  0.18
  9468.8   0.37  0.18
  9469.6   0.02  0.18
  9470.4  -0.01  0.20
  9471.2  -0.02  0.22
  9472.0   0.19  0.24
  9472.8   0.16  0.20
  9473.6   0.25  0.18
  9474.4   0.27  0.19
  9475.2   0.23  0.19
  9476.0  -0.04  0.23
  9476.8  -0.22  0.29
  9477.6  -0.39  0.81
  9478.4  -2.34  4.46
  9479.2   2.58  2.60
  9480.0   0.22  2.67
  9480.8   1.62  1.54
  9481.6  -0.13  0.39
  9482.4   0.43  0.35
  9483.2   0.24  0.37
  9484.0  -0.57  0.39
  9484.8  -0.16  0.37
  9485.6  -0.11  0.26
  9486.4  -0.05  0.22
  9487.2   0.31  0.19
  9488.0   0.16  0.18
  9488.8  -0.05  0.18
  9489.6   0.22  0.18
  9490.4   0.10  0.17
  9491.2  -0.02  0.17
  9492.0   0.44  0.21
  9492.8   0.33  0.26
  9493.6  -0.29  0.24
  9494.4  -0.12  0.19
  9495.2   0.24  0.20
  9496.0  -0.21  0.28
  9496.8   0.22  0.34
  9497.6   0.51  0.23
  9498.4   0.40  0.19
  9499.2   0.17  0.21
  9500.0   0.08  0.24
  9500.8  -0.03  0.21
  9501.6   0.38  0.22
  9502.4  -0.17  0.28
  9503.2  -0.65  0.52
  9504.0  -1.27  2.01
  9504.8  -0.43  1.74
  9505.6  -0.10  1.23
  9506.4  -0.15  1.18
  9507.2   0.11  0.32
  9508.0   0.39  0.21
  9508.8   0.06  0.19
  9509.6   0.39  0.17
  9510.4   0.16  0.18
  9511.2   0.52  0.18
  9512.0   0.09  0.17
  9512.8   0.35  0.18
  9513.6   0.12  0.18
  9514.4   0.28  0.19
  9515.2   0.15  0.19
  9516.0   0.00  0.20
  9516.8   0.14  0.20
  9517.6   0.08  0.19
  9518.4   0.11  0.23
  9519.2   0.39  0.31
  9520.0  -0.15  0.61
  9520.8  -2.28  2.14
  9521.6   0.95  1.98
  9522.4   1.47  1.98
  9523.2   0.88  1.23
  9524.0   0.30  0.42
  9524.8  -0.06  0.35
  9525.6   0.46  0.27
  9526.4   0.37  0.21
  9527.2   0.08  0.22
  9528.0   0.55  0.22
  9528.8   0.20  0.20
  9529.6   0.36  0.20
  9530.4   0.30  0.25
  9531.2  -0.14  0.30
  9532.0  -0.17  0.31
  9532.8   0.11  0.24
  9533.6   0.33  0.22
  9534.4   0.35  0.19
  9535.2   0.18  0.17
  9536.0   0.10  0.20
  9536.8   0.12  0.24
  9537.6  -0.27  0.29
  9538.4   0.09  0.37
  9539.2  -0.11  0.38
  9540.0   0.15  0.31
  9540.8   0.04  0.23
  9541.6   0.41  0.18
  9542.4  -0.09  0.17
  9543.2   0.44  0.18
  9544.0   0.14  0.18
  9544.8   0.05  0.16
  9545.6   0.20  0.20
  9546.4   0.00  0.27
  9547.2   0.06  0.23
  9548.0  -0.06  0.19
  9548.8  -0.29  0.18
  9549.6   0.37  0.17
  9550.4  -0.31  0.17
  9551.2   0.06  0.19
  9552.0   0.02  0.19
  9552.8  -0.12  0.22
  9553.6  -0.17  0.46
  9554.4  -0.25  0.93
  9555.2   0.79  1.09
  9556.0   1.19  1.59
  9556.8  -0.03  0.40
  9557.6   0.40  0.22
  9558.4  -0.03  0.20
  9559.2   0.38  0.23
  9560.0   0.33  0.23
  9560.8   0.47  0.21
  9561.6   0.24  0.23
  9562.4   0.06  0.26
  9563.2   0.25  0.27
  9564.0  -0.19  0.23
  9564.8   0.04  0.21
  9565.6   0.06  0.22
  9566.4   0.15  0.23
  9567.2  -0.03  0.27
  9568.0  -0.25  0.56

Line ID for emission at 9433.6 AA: [O III] 5007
